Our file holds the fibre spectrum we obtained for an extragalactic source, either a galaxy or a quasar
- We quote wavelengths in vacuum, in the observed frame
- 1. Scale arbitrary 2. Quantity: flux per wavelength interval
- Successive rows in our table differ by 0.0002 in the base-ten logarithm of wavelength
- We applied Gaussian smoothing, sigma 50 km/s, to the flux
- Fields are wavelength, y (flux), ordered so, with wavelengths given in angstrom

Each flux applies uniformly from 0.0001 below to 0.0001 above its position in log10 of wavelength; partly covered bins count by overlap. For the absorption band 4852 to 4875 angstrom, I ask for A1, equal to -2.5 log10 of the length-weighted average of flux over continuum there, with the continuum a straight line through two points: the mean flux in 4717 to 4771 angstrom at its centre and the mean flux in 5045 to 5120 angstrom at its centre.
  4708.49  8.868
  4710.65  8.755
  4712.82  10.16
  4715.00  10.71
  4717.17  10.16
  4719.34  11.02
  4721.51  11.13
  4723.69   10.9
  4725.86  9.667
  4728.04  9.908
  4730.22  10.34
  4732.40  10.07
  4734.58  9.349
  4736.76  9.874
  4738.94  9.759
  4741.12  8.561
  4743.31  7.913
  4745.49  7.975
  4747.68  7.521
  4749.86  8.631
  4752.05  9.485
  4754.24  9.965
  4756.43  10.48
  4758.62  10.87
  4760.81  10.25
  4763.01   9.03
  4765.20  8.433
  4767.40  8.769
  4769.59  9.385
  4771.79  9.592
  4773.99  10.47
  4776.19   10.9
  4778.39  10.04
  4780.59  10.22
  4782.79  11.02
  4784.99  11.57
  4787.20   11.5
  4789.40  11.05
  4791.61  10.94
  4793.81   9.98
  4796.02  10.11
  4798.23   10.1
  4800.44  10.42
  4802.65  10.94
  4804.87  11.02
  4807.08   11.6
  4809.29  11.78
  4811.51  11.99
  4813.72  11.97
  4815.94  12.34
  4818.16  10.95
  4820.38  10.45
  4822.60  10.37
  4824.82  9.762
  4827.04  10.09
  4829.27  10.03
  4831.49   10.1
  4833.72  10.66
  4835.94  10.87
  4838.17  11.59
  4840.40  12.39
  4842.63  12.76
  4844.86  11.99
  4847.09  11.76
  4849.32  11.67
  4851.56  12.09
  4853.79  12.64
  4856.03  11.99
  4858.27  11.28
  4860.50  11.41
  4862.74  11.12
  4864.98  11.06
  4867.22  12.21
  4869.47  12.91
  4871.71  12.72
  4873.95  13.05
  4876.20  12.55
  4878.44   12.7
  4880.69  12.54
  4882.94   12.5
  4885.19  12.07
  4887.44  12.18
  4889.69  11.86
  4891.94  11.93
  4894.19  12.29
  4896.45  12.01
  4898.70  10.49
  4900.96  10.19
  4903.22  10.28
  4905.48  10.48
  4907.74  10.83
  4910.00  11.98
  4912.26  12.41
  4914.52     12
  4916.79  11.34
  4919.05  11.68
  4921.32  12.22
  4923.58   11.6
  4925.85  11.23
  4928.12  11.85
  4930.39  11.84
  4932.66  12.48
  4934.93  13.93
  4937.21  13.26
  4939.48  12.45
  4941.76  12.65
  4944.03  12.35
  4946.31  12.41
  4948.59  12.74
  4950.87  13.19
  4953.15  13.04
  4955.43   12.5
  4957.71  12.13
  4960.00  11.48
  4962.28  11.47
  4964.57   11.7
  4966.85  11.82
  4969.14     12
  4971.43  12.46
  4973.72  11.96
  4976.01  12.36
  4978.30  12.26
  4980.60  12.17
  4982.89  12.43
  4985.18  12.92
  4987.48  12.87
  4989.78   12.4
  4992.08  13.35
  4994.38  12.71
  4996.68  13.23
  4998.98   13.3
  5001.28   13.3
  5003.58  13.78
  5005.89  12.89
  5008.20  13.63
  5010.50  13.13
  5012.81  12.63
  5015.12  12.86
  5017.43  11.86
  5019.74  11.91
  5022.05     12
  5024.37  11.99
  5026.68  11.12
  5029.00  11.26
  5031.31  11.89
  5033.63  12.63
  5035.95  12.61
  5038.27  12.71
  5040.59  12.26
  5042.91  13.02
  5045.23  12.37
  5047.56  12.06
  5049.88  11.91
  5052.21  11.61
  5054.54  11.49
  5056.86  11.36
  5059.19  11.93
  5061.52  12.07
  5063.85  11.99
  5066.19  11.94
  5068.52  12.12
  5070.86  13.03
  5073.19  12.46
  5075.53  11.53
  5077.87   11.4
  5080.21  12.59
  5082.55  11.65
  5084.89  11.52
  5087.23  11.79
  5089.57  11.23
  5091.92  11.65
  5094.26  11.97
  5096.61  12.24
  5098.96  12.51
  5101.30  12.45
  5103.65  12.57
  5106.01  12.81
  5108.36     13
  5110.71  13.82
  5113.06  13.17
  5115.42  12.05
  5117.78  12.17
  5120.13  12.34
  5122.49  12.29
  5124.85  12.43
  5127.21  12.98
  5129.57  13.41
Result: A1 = -0.15 mag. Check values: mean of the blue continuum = 9.57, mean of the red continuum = 12.1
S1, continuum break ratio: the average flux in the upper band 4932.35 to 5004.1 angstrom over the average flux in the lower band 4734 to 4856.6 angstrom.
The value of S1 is 1.2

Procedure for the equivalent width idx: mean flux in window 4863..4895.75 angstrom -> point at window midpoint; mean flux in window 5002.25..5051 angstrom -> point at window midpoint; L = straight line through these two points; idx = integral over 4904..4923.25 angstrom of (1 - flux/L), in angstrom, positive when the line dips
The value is 1.13 angstrom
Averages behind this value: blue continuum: 12.3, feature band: 11.6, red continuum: 12.4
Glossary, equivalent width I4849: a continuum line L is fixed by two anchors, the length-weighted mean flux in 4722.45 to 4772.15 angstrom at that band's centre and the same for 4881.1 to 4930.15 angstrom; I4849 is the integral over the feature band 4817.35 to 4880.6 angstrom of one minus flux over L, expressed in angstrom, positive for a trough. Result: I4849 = -4.2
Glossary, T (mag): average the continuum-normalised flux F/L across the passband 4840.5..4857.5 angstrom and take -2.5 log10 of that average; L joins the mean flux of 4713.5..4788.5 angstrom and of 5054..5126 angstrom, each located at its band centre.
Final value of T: -0.15 mag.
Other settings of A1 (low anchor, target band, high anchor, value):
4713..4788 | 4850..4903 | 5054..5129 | -0.117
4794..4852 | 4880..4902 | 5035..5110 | -0.038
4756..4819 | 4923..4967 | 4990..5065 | -0.049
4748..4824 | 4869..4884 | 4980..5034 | -0.124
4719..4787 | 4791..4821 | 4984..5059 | -0.075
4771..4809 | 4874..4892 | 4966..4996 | -0.073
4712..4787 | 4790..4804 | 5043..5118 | -0.028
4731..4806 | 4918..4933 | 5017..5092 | -0.074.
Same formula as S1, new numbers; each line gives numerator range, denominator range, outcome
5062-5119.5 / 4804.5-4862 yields 1.08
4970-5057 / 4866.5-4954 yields 1.03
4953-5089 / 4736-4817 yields 1.21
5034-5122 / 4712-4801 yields 1.23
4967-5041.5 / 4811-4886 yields 1.07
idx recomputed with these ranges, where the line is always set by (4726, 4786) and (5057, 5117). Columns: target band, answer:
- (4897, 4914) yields -0.4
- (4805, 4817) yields -2.1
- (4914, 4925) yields -0.8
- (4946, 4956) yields -1.5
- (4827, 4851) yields -2.4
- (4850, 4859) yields -1.4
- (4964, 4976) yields -0.8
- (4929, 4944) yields -2.3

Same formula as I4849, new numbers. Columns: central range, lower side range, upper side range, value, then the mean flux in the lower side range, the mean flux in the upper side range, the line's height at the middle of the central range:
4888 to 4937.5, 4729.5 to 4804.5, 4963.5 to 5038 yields -0.9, 9.88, 12.5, 11.5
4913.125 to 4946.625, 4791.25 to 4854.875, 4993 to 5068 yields -1.3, 11.2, 12.4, 11.8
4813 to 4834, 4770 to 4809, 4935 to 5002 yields 0.7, 10.7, 12.5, 11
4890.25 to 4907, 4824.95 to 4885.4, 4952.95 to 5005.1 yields 1.3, 11.8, 12.5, 12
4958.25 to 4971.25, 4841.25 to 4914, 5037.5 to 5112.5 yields 0.3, 11.9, 12.2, 12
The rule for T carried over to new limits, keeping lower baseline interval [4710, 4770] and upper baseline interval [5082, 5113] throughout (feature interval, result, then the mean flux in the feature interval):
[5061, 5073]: -0.017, 12.3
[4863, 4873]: -0.150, 12.1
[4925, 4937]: -0.122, 12.4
